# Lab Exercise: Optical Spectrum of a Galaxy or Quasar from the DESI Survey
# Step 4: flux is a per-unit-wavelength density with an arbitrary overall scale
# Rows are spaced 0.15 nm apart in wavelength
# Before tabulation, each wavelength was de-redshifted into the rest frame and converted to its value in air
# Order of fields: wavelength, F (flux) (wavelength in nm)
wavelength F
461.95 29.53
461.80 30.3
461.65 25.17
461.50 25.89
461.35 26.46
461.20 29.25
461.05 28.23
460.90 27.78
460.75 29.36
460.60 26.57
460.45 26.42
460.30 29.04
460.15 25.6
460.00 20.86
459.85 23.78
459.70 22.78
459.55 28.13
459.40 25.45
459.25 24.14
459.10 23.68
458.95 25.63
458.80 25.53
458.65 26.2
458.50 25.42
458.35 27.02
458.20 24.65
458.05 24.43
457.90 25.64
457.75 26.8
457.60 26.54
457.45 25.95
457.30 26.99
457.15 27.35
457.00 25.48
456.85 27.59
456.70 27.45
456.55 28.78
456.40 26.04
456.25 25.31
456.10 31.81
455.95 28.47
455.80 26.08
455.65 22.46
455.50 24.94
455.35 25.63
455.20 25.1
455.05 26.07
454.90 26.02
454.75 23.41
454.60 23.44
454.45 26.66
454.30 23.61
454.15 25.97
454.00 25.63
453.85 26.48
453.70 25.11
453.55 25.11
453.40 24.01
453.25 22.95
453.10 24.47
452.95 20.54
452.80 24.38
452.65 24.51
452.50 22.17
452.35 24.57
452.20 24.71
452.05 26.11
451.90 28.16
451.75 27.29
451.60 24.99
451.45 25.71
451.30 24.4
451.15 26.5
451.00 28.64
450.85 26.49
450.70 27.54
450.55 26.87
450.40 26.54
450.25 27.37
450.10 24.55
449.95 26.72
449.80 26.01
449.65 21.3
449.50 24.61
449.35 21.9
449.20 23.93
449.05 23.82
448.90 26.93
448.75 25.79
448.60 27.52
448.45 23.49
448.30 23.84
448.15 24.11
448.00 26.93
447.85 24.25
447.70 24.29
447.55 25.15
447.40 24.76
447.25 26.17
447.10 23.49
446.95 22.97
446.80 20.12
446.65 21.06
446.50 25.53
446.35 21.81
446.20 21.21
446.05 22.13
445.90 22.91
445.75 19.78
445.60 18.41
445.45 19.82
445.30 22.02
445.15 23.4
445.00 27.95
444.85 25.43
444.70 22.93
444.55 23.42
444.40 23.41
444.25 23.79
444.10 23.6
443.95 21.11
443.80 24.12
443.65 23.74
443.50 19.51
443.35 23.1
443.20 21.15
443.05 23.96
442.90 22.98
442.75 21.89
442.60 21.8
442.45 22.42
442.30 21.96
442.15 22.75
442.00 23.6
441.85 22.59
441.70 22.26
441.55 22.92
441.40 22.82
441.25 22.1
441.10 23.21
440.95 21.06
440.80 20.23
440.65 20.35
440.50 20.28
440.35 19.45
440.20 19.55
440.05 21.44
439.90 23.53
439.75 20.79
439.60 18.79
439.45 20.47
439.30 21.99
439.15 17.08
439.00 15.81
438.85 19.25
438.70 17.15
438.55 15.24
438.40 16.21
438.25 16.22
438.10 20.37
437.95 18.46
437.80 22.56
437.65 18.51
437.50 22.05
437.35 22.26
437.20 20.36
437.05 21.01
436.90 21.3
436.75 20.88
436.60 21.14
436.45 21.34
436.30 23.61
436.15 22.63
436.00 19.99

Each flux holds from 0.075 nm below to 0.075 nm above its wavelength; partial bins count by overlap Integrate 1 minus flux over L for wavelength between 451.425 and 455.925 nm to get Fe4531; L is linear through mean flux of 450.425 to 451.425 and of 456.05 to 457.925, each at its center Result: 0.32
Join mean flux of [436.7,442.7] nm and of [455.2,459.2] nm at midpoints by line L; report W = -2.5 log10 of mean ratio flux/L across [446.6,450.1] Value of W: -0.05 mag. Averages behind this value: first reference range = 20.5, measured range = 24.3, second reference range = 26.2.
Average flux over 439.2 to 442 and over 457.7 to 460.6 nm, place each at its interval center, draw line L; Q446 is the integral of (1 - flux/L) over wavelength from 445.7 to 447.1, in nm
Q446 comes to 0.03 nm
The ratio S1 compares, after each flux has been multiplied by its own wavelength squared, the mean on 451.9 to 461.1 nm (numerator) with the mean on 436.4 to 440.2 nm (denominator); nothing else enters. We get 1.41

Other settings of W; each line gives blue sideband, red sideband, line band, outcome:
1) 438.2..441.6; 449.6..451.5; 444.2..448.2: 0.01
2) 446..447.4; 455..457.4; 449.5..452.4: -0.06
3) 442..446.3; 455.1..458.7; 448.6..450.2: -0.03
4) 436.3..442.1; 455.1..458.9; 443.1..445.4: -0.05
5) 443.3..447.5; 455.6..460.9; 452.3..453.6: 0.05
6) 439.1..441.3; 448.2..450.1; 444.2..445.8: 0.00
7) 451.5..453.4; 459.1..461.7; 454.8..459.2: -0.03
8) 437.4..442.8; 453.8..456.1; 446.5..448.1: -0.05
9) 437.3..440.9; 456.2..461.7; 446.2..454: -0.07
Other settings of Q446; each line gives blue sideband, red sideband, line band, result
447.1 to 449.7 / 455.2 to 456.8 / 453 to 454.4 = 0.068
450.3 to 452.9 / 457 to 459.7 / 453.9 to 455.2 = 0.034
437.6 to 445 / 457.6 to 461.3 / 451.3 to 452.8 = -0.077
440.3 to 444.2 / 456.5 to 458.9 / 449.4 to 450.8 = -0.080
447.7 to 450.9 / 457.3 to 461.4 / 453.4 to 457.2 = -0.039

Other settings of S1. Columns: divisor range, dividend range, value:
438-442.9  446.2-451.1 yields 1.25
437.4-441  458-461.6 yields 1.46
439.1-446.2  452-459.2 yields 1.23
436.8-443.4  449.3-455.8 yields 1.28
